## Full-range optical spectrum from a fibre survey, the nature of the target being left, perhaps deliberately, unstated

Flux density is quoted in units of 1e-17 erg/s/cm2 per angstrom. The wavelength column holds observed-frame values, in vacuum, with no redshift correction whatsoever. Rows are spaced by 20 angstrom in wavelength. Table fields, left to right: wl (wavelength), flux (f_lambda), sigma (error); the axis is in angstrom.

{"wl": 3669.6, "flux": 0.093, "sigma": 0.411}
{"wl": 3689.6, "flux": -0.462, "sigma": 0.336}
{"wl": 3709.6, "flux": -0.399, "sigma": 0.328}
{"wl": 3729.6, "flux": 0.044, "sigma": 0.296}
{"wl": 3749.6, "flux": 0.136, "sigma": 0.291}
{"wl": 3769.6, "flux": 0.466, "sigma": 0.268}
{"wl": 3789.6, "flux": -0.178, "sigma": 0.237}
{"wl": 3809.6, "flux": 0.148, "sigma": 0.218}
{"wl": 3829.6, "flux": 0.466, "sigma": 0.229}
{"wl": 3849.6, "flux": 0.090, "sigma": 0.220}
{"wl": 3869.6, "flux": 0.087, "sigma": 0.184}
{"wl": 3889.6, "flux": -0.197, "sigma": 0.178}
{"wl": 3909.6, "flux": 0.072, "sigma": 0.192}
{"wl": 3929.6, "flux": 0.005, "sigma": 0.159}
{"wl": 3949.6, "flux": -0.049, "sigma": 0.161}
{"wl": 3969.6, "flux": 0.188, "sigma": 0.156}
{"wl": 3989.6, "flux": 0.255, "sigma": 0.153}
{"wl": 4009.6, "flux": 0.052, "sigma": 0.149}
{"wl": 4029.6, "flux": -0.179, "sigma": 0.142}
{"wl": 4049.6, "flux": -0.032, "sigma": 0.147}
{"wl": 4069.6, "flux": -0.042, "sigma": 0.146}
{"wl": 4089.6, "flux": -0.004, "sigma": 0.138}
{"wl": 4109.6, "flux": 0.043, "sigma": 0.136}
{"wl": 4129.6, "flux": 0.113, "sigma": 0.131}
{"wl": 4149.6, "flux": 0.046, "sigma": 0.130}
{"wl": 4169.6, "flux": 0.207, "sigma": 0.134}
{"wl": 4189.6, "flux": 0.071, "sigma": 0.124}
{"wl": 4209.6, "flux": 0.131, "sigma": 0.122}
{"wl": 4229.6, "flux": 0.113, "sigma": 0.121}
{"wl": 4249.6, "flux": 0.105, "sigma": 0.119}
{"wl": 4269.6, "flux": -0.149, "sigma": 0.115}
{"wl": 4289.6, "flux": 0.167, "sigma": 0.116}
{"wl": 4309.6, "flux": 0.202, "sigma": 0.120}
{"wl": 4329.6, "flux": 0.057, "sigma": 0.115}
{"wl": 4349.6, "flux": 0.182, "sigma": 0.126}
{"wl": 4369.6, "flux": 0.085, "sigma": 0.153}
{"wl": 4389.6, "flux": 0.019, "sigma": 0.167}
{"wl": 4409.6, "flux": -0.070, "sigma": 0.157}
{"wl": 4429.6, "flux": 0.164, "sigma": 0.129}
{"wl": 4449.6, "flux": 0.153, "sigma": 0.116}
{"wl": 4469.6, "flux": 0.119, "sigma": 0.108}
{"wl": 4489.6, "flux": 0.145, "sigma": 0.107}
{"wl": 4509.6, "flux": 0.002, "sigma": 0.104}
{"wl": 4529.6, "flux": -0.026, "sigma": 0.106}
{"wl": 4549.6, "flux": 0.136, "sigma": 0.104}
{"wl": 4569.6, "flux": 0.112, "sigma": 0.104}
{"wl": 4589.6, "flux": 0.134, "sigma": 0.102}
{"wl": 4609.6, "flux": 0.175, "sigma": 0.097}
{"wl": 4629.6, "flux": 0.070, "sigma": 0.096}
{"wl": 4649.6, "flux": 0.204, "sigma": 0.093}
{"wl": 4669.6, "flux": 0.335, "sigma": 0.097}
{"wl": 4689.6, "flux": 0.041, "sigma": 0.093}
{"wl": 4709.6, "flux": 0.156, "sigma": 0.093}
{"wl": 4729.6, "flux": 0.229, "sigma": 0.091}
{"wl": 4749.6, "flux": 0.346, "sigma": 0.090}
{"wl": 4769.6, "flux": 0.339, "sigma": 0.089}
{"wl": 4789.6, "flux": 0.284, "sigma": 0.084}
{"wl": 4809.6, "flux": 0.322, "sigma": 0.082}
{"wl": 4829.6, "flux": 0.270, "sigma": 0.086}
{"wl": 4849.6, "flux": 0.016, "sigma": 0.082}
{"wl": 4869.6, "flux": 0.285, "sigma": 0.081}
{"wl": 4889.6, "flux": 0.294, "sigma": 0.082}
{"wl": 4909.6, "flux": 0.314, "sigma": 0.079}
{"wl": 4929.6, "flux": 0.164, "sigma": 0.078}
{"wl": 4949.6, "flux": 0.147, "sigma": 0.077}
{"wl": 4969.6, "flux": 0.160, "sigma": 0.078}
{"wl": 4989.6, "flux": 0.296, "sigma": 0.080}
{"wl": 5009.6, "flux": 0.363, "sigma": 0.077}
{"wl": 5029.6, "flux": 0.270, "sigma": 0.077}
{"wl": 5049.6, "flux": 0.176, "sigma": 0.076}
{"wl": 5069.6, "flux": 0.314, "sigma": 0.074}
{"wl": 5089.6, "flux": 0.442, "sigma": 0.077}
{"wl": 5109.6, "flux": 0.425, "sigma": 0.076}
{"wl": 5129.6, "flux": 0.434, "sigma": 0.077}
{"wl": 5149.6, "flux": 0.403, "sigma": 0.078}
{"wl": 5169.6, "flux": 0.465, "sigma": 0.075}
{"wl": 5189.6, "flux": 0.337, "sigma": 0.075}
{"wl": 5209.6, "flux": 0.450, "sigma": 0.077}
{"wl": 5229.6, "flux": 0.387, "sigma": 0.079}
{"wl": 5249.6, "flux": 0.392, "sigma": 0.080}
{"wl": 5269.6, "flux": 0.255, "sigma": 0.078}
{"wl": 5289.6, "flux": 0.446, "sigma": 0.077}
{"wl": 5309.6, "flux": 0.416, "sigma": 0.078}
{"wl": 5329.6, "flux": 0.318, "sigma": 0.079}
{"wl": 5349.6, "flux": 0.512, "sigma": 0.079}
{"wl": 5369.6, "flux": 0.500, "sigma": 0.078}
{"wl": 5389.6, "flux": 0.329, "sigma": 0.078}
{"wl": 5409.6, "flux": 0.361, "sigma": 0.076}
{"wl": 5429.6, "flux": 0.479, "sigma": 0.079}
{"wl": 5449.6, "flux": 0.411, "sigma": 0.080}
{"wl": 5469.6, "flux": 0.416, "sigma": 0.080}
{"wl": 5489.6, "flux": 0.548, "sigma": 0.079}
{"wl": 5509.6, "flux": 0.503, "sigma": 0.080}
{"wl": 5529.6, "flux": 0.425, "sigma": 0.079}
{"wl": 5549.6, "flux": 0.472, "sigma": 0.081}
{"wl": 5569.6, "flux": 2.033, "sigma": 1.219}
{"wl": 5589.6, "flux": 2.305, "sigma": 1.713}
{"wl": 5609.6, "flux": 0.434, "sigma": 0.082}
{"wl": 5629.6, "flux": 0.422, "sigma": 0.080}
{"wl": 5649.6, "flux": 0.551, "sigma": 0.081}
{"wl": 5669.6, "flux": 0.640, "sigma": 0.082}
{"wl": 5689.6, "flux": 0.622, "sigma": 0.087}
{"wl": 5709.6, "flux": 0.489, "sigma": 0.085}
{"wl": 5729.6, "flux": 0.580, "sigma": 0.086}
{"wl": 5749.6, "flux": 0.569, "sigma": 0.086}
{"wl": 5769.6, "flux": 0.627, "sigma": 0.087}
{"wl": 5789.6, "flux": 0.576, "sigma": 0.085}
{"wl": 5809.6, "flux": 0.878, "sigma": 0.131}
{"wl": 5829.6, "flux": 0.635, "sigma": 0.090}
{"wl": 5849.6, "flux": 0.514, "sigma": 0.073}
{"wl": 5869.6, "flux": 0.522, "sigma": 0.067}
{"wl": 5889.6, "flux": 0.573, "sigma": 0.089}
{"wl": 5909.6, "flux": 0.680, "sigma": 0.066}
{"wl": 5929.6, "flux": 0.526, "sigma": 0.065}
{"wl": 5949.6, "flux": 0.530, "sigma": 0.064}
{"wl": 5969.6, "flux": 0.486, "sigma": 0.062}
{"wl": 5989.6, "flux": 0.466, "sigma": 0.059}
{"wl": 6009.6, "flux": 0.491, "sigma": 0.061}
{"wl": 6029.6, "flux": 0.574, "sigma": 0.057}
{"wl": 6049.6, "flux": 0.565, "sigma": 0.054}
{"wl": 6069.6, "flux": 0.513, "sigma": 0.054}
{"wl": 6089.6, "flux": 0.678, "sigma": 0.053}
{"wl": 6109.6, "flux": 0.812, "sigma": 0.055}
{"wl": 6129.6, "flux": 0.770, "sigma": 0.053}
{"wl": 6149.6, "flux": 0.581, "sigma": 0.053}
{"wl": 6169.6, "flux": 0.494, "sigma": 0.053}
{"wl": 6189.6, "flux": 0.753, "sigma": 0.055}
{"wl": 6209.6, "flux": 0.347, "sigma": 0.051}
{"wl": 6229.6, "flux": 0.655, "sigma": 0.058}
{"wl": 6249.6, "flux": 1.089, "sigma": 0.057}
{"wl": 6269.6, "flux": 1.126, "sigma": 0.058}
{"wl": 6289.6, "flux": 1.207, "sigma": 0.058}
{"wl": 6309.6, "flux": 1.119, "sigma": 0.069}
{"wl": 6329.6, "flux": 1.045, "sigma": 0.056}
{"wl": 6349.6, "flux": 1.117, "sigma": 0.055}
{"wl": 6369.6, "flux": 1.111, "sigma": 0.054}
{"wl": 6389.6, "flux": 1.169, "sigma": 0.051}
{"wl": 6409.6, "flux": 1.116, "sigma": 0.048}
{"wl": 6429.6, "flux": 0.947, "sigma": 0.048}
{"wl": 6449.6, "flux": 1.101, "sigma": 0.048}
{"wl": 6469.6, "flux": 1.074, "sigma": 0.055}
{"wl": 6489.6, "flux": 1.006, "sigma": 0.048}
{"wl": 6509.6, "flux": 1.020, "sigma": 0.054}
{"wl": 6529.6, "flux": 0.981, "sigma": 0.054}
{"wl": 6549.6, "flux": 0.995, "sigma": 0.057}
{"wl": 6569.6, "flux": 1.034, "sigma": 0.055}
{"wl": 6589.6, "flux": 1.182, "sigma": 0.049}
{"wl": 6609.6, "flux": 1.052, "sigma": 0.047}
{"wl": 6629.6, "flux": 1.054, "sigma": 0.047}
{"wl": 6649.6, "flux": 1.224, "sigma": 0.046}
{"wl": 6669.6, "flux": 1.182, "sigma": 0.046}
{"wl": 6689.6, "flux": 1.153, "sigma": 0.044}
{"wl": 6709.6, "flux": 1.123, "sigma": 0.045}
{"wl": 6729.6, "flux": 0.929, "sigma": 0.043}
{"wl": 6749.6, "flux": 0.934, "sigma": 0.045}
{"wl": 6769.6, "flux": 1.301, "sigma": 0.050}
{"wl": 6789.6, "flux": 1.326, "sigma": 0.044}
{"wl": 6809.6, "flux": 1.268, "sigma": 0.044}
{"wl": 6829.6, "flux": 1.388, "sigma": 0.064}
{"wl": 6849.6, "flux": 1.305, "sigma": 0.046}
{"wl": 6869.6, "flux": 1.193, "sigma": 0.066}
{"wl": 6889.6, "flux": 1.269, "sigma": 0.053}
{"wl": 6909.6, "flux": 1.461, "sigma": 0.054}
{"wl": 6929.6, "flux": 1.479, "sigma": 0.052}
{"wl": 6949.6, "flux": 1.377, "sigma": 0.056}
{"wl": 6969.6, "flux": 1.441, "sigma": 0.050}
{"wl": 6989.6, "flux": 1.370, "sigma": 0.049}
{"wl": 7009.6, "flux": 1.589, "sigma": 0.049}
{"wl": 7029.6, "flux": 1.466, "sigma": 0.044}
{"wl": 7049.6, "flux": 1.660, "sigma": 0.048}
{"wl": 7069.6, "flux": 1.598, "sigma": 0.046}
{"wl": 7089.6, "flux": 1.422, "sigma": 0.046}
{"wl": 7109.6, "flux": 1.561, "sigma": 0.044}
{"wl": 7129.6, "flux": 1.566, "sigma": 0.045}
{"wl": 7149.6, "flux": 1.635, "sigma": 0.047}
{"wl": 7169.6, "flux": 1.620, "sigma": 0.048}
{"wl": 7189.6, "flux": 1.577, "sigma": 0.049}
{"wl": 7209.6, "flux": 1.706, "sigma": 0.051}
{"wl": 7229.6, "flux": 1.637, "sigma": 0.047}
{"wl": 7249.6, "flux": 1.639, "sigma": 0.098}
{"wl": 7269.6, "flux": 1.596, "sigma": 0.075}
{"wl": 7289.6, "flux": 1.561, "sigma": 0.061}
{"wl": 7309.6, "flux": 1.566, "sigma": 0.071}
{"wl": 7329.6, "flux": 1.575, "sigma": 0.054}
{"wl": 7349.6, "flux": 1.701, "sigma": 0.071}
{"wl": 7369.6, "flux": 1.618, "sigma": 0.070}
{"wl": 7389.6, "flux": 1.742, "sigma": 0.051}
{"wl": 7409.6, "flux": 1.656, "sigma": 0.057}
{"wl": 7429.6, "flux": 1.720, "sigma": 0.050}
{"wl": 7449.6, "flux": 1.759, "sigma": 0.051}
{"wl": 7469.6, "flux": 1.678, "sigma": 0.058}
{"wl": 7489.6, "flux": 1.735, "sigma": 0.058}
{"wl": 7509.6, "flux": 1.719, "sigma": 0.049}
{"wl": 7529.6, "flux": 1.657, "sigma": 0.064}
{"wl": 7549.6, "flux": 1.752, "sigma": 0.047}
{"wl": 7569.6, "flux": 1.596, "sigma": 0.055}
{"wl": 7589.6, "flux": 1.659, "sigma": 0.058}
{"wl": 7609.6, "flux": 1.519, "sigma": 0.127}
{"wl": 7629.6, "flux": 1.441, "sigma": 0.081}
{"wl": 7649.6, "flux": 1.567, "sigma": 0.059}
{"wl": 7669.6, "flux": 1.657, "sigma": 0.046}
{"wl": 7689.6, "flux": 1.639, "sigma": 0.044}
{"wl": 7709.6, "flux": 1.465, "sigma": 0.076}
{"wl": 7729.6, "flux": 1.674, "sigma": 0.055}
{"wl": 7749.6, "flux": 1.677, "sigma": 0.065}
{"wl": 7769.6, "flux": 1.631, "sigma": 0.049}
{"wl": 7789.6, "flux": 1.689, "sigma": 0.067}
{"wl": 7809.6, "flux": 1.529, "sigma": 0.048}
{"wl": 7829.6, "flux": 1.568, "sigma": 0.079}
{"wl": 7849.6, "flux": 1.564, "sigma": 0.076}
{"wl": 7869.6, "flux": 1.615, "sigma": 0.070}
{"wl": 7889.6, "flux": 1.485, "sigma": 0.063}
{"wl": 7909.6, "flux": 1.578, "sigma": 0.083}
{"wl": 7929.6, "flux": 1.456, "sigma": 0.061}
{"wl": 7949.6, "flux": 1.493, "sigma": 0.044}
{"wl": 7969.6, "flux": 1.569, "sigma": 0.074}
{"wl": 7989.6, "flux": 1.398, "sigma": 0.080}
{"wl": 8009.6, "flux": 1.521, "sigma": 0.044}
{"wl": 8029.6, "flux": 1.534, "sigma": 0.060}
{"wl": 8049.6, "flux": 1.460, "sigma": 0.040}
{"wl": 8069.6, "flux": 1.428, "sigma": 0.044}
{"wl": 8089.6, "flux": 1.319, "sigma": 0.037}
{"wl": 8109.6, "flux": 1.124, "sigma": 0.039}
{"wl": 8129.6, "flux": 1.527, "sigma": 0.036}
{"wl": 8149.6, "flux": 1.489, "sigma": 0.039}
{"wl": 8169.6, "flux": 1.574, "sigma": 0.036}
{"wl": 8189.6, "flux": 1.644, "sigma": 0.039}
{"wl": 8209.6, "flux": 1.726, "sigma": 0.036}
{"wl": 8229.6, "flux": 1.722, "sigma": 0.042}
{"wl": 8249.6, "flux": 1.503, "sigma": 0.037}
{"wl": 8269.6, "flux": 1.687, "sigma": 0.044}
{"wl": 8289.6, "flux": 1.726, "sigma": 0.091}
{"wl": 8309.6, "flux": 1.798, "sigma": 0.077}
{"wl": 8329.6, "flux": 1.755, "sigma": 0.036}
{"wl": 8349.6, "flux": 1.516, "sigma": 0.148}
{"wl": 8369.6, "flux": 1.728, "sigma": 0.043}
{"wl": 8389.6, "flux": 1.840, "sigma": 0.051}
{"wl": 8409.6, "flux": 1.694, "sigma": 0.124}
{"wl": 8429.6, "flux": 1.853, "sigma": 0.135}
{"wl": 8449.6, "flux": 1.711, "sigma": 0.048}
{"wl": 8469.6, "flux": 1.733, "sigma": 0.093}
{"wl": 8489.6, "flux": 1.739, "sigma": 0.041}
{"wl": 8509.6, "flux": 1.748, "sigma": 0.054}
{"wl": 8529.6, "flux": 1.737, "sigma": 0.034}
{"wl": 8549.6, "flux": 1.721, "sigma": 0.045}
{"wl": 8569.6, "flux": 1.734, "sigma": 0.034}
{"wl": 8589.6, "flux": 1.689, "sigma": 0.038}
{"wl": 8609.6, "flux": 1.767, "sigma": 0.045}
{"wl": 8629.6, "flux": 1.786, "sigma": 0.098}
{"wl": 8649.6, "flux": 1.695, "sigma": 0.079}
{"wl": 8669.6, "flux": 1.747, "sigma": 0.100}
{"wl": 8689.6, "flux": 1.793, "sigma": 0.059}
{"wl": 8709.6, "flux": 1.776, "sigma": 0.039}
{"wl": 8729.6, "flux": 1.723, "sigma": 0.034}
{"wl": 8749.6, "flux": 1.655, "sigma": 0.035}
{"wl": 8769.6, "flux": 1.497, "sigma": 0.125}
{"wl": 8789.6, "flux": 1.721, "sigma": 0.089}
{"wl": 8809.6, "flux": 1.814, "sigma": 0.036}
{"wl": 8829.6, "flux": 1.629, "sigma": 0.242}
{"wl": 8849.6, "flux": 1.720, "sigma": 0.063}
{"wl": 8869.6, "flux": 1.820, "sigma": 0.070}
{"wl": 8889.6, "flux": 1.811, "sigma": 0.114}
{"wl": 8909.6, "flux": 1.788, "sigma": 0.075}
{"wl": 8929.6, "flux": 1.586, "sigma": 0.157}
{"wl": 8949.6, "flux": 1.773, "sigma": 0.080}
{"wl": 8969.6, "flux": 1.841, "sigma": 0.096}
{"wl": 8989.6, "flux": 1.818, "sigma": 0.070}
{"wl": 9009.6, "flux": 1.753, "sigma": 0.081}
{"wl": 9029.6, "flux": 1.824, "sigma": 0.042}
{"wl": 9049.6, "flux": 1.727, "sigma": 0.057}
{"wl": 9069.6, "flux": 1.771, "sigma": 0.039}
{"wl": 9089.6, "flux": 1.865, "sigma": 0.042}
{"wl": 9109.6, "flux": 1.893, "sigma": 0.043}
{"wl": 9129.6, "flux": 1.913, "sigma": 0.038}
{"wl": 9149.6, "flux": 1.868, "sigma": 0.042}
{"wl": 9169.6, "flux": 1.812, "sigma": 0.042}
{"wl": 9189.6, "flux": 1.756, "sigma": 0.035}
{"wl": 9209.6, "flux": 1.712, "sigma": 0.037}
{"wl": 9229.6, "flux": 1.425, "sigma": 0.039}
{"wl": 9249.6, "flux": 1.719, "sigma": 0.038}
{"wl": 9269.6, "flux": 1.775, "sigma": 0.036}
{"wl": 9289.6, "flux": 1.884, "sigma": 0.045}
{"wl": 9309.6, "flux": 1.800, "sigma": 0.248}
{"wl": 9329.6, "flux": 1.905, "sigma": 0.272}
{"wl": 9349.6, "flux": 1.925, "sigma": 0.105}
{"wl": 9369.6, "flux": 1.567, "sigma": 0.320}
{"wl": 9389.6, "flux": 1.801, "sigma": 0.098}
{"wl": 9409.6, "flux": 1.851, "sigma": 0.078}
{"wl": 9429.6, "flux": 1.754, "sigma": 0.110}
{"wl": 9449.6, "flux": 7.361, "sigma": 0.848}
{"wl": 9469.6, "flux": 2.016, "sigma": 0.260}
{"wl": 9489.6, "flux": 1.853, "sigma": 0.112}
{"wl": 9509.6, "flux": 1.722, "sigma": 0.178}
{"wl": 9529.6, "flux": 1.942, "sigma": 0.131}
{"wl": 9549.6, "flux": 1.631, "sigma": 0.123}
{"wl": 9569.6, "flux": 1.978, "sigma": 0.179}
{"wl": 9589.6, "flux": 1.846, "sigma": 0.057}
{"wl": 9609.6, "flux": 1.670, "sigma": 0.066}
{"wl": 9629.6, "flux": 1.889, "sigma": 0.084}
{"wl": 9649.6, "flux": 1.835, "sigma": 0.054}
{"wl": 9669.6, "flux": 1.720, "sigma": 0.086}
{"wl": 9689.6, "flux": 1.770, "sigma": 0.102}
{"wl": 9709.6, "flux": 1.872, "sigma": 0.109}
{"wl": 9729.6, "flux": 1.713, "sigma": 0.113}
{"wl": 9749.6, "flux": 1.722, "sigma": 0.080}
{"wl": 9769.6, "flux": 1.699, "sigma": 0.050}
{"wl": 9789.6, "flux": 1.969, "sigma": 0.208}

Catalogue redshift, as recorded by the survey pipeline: 0.57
